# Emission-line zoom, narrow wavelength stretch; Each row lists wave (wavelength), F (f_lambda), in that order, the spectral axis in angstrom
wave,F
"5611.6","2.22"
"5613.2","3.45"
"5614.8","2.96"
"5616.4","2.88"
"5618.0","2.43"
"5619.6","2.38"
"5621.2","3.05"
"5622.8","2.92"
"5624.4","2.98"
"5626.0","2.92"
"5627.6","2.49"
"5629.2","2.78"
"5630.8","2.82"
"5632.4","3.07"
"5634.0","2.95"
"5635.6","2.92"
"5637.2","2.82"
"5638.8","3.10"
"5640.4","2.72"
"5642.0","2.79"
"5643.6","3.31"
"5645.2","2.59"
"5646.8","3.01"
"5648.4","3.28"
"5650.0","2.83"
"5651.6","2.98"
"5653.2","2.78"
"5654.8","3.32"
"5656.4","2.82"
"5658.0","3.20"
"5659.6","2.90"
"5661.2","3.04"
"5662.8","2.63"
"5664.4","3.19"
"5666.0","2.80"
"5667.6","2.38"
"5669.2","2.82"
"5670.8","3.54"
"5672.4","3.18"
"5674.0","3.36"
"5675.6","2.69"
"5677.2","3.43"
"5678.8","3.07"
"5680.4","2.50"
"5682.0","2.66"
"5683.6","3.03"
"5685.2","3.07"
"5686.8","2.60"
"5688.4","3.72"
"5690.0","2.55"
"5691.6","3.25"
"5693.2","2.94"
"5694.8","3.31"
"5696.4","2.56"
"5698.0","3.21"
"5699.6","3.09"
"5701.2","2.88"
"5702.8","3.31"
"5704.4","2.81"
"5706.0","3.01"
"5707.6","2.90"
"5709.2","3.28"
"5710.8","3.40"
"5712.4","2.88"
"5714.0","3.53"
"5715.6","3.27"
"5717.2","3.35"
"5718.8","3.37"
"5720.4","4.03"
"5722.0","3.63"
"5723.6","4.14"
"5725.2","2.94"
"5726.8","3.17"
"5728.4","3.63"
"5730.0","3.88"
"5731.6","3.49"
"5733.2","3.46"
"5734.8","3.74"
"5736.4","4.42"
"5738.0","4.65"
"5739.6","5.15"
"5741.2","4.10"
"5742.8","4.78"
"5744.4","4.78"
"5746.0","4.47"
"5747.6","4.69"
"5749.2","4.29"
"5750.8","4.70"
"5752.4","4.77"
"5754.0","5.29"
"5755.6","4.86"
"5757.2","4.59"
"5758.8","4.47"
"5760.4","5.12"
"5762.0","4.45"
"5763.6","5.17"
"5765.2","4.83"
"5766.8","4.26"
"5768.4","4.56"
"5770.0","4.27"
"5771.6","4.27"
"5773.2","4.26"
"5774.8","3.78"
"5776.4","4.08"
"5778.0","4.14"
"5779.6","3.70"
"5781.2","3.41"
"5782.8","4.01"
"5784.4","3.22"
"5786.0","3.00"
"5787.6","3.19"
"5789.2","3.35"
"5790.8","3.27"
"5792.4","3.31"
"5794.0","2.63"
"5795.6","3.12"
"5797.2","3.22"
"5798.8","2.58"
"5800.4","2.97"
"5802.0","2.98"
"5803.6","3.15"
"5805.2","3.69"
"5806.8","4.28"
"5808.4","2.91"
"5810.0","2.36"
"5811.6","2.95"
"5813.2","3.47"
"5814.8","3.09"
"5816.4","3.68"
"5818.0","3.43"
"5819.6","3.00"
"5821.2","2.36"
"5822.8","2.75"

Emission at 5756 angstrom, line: Mg II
